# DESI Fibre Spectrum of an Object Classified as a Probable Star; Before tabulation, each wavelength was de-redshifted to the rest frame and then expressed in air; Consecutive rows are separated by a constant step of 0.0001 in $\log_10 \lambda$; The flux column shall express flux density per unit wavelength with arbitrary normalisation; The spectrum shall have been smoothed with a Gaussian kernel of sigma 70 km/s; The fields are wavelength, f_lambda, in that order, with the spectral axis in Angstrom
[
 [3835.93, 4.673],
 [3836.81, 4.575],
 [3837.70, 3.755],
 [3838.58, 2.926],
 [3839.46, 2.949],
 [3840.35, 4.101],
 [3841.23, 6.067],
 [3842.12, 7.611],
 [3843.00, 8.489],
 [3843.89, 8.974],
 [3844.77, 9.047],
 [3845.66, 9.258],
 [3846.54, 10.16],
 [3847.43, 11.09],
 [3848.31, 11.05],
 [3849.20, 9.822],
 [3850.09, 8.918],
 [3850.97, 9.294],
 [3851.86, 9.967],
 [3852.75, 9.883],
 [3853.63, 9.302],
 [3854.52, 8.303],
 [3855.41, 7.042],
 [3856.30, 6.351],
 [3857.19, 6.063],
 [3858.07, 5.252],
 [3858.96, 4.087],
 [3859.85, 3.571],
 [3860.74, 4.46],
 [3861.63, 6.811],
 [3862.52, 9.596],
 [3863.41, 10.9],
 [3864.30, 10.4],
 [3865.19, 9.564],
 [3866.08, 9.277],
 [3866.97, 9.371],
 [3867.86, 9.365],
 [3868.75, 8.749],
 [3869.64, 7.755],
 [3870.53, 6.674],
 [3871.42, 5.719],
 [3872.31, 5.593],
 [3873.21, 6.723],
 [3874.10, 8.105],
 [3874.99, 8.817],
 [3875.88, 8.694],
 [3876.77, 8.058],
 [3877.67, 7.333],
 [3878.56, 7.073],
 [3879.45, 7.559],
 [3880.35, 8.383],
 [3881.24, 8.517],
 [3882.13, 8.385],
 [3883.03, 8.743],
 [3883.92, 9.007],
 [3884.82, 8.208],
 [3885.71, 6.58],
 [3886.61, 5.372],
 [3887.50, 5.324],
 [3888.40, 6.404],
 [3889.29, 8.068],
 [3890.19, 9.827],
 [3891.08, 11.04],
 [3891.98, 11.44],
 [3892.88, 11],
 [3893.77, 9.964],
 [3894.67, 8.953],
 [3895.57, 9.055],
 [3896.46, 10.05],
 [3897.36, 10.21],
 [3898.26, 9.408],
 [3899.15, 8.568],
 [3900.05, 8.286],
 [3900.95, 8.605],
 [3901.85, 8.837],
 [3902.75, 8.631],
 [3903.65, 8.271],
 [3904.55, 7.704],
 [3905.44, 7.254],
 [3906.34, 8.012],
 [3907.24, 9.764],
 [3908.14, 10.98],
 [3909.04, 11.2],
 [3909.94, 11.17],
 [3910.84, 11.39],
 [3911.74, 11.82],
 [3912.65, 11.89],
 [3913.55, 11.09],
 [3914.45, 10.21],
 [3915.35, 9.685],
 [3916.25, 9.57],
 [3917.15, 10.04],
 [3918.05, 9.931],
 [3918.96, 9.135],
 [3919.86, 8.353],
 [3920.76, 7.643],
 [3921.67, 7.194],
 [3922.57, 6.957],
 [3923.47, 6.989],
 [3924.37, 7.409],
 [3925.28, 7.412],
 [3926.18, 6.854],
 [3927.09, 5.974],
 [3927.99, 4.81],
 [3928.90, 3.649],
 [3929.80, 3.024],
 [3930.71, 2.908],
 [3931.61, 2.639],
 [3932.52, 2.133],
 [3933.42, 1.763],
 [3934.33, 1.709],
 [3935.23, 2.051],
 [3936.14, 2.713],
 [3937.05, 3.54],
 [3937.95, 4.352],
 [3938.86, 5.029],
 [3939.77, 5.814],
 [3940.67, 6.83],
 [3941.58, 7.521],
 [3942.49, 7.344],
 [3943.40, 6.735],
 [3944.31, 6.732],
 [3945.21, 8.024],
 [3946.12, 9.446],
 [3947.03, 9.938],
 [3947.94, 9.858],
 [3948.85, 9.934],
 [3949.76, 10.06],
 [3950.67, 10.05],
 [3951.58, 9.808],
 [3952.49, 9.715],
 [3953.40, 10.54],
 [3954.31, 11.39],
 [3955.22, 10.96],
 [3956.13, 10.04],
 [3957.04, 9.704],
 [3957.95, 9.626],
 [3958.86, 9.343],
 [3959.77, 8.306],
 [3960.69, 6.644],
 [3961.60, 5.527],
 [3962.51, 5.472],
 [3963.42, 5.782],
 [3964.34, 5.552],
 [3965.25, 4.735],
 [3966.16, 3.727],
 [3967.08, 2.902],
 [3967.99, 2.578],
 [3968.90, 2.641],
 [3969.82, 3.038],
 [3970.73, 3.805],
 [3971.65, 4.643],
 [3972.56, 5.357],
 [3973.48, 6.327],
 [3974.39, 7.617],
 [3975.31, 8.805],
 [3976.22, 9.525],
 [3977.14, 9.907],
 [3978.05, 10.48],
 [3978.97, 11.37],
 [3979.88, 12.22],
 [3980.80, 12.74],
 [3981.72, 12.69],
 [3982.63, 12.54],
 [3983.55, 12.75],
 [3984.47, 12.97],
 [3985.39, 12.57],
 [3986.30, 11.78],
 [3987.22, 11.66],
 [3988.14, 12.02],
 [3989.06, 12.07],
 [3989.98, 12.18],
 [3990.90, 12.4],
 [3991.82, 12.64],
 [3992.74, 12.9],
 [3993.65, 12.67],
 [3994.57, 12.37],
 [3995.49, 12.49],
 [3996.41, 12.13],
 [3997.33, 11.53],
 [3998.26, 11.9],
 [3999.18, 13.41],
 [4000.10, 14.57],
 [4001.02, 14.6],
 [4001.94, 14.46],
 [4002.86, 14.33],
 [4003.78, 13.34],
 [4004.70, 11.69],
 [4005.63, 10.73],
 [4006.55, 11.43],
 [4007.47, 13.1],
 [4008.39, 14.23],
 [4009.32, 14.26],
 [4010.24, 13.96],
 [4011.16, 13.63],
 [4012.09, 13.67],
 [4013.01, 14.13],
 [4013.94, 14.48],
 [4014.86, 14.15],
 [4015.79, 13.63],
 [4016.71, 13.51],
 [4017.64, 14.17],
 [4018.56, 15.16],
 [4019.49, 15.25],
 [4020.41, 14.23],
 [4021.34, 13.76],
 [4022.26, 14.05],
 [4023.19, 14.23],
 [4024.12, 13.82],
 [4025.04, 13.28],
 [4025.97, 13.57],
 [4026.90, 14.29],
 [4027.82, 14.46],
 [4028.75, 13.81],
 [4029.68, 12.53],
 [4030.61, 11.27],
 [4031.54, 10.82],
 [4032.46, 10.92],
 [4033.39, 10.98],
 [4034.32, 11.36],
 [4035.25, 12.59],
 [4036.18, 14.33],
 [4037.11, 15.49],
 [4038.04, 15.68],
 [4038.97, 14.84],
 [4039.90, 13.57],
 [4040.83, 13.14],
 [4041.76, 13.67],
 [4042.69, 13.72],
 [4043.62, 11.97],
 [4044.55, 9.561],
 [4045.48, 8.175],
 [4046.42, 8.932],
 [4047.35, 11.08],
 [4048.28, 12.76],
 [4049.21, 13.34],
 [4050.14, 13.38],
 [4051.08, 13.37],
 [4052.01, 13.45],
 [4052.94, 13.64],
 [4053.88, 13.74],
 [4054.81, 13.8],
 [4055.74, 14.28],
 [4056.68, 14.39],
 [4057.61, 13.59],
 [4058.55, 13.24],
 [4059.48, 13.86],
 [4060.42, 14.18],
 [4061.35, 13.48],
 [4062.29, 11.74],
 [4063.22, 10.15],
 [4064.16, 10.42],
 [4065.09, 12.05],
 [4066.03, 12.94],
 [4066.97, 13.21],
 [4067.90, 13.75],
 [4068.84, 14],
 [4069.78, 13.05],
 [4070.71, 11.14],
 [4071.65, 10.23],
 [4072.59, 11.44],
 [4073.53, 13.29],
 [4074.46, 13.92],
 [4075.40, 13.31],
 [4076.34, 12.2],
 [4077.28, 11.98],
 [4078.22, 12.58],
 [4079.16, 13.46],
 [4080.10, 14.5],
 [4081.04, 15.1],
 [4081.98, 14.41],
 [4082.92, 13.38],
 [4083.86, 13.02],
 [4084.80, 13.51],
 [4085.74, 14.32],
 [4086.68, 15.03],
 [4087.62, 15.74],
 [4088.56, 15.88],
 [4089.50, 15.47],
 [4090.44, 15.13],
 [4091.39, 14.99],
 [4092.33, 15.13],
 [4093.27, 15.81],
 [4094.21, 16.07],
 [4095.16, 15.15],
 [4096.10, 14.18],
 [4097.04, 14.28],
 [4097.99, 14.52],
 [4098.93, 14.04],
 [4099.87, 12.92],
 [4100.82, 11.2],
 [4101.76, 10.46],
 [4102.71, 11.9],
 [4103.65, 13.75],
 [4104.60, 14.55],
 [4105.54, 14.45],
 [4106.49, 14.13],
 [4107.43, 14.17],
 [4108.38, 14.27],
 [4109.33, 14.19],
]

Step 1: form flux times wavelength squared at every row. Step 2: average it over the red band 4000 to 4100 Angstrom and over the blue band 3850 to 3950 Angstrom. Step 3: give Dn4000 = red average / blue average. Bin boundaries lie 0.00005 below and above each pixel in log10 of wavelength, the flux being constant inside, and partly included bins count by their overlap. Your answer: 1.86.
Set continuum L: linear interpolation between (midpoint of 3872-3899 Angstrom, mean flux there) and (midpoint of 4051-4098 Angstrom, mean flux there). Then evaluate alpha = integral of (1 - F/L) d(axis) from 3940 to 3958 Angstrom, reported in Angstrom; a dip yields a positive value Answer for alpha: 1.8 Angstrom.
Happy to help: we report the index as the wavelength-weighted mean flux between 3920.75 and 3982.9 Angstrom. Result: 6.96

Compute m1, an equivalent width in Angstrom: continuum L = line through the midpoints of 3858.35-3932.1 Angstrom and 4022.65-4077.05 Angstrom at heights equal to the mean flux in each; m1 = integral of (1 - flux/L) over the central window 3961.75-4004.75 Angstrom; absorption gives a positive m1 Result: 3.8 Angstrom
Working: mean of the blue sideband 8.19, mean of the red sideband 12.8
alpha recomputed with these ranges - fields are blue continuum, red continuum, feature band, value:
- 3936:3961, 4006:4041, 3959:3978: 7.7 Angstrom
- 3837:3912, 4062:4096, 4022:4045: -1.4 Angstrom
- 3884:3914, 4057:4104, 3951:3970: 6.2 Angstrom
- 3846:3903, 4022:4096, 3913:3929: 2.5 Angstrom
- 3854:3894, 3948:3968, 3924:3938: 7.1 Angstrom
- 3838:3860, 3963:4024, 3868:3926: 1.1 Angstrom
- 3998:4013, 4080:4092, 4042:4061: 1.9 Angstrom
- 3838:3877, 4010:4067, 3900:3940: 9.8 Angstrom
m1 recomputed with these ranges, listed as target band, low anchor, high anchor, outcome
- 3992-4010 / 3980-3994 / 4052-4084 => -0.6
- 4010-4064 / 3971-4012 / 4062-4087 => -3.4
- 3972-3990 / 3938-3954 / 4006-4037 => -0.1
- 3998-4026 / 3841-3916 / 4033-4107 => -4.3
